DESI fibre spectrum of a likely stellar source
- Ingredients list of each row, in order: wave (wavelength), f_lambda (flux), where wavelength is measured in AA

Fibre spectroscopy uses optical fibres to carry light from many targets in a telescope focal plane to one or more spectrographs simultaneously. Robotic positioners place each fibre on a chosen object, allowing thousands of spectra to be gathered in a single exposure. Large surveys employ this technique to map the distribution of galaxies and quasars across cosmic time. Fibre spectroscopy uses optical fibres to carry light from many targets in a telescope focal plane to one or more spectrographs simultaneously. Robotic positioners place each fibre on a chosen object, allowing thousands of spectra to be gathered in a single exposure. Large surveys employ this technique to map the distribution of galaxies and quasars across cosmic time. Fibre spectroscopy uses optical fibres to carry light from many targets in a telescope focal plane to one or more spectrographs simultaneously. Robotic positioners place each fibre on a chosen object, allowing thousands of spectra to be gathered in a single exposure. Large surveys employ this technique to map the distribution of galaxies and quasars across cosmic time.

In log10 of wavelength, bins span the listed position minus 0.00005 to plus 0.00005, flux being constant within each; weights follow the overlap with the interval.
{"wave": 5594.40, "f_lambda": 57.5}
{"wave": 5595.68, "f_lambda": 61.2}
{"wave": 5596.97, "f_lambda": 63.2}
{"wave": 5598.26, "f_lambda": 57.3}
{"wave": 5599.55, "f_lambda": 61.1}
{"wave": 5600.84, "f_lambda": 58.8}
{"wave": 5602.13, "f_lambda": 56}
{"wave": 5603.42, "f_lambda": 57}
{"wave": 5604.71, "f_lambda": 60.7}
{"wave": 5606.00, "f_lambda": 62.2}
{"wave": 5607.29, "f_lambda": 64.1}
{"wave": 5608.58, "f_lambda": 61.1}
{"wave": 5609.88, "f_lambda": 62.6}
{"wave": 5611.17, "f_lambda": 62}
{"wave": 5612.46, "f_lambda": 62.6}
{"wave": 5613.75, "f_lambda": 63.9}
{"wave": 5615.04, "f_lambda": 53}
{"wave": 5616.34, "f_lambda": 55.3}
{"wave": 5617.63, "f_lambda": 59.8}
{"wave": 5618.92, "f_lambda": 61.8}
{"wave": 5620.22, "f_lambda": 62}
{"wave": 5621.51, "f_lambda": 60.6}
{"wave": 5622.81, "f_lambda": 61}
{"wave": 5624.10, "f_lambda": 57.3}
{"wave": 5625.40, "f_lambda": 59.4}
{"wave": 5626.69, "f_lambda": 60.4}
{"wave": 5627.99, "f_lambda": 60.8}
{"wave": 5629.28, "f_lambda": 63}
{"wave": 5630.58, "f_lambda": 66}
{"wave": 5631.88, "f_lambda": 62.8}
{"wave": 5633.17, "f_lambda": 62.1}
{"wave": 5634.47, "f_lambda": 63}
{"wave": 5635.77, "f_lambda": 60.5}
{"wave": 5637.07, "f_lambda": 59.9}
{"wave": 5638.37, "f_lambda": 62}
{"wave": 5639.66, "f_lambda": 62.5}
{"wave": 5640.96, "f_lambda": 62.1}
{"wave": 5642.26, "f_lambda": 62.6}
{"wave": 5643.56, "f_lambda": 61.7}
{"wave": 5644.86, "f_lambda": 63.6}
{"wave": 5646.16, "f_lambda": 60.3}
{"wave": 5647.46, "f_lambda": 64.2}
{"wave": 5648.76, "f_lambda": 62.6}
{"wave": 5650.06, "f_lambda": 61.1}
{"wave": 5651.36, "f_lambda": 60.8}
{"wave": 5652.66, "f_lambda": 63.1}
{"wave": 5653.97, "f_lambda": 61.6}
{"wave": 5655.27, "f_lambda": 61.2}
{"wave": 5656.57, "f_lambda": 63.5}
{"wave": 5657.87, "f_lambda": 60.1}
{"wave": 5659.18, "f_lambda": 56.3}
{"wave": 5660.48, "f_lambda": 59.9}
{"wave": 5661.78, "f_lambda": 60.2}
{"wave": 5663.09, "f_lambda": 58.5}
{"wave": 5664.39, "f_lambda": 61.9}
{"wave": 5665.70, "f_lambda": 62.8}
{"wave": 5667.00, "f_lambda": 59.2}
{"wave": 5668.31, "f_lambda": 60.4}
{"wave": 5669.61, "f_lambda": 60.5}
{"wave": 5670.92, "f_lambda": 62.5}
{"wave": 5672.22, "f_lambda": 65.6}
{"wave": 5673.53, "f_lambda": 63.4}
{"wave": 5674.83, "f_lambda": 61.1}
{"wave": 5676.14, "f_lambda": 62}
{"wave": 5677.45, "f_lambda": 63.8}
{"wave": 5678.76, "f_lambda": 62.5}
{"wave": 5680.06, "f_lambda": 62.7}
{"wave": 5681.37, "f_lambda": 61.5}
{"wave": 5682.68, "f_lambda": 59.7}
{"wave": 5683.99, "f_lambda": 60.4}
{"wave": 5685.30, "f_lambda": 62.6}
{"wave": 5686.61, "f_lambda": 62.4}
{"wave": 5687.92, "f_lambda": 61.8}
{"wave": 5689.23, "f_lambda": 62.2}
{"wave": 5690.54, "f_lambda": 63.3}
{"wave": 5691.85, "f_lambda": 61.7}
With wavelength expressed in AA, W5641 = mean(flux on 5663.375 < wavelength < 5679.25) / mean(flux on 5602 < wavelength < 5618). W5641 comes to 1.0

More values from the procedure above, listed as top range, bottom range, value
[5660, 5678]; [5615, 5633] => 1.02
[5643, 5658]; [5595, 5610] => 1.03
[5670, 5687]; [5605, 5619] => 1.03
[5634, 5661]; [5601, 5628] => 1.02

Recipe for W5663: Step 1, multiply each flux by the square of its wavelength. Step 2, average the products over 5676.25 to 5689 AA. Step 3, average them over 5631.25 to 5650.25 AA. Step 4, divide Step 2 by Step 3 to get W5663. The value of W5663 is 1.01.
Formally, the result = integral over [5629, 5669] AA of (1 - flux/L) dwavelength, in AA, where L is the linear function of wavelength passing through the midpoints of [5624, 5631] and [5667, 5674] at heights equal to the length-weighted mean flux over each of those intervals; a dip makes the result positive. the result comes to 0.1 AA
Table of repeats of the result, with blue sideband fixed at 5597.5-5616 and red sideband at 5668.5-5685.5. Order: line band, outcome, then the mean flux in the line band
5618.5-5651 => -0.4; 61.7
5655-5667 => 0.2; 60.4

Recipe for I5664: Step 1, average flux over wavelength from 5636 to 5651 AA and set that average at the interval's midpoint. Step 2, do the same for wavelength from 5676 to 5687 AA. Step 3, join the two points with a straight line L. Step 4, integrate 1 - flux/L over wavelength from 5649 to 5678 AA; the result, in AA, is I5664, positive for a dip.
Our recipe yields 0.28 AA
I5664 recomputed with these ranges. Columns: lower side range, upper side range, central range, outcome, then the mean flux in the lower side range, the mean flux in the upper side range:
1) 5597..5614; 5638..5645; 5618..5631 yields 0.10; 60.7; 62.4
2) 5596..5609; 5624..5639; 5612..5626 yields 0.30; 60.2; 61.6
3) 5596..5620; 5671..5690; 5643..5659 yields -0.10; 60.2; 62.3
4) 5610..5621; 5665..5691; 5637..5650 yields -0.25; 60.2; 62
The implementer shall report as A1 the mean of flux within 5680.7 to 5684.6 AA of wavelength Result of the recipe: 60.5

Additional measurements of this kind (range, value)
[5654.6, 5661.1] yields 60.2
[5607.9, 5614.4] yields 62.5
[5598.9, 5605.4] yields 58.7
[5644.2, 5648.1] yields 62.7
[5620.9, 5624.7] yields 59.6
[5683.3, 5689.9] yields 61.8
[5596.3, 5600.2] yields 60.5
